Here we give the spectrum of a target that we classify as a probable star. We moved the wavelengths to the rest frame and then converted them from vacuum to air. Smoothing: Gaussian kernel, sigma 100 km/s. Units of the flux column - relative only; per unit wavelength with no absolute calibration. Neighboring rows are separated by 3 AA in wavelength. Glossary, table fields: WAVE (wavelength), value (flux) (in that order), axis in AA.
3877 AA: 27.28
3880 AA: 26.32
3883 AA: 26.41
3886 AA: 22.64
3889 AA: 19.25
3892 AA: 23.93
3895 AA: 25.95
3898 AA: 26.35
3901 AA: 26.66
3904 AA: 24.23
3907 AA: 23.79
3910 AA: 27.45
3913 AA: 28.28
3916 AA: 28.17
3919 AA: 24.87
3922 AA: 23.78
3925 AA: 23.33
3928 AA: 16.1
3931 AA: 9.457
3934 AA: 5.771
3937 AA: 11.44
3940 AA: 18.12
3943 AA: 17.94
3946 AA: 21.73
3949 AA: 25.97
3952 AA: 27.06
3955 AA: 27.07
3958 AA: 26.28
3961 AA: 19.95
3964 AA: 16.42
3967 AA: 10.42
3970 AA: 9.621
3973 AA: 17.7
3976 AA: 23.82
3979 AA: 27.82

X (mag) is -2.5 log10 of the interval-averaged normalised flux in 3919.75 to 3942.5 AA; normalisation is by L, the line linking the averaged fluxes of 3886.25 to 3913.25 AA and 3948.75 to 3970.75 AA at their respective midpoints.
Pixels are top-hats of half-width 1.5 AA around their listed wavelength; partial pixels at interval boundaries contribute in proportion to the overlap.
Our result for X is 0.39 mag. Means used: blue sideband 24.8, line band 15.8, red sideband 20.4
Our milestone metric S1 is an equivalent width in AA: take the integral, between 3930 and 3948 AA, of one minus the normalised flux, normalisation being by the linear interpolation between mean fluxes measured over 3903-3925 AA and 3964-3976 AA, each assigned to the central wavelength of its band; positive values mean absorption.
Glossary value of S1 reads 5.1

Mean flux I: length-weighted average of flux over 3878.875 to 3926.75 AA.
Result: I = 25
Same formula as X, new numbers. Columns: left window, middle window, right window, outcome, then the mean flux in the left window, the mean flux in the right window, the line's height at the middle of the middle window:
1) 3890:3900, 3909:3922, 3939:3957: -0.101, 25.2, 23.2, 24.4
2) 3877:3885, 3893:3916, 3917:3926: -0.046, 26.3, 24.3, 25.1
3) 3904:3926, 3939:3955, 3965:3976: -0.203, 25.6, 14.3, 19.1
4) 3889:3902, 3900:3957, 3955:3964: 0.103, 24.9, 22.7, 23.8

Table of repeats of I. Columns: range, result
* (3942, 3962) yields 24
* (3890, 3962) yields 22.2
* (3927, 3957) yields 18.2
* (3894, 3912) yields 25.8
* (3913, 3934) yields 20.4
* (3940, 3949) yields 20.6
